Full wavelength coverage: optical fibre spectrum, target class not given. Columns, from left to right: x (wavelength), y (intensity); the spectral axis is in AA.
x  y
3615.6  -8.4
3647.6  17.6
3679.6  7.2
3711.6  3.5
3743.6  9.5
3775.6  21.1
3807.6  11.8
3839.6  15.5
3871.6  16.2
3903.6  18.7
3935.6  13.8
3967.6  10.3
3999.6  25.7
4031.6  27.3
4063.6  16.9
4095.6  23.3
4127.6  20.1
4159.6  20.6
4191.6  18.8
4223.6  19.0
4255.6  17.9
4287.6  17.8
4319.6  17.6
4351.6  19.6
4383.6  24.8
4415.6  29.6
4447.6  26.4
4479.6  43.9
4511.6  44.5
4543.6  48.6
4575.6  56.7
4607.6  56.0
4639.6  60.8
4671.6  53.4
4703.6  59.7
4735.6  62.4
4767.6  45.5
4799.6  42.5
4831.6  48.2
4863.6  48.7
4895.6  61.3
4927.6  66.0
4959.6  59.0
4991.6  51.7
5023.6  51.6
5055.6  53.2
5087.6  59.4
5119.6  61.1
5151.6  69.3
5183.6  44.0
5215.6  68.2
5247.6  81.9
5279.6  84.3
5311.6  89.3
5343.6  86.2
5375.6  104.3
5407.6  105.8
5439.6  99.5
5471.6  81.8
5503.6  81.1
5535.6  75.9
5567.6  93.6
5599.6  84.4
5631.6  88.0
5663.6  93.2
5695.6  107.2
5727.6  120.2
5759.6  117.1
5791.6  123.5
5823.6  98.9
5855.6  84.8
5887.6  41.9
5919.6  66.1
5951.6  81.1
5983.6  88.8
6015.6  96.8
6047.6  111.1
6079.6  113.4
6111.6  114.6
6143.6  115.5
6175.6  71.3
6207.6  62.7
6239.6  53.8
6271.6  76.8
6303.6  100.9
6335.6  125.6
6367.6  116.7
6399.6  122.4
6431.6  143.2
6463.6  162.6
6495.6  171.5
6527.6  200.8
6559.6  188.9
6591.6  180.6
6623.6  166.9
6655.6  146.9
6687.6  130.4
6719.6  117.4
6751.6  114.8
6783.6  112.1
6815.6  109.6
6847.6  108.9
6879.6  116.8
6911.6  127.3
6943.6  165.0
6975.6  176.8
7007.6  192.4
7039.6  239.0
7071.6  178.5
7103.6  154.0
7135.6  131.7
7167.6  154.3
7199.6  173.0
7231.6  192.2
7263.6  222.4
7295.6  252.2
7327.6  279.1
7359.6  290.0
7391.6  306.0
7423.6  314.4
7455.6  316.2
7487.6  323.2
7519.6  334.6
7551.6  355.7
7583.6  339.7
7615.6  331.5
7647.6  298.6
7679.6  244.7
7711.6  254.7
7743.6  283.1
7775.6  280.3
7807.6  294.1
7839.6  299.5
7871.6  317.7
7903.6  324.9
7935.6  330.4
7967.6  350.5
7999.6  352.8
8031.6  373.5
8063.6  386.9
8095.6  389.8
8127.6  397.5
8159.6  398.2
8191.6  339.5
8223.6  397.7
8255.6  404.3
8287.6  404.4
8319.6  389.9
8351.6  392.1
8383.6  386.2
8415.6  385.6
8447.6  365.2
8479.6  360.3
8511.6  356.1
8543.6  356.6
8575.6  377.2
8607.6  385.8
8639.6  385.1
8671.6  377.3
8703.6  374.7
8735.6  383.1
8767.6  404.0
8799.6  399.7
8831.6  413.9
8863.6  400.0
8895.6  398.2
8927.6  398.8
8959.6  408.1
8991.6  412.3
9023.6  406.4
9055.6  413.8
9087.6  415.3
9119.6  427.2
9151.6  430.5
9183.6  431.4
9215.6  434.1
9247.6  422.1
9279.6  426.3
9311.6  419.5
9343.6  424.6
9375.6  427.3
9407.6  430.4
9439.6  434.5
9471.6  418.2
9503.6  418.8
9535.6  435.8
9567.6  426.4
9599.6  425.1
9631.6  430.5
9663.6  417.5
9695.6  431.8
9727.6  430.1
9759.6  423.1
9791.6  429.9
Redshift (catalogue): 0.00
